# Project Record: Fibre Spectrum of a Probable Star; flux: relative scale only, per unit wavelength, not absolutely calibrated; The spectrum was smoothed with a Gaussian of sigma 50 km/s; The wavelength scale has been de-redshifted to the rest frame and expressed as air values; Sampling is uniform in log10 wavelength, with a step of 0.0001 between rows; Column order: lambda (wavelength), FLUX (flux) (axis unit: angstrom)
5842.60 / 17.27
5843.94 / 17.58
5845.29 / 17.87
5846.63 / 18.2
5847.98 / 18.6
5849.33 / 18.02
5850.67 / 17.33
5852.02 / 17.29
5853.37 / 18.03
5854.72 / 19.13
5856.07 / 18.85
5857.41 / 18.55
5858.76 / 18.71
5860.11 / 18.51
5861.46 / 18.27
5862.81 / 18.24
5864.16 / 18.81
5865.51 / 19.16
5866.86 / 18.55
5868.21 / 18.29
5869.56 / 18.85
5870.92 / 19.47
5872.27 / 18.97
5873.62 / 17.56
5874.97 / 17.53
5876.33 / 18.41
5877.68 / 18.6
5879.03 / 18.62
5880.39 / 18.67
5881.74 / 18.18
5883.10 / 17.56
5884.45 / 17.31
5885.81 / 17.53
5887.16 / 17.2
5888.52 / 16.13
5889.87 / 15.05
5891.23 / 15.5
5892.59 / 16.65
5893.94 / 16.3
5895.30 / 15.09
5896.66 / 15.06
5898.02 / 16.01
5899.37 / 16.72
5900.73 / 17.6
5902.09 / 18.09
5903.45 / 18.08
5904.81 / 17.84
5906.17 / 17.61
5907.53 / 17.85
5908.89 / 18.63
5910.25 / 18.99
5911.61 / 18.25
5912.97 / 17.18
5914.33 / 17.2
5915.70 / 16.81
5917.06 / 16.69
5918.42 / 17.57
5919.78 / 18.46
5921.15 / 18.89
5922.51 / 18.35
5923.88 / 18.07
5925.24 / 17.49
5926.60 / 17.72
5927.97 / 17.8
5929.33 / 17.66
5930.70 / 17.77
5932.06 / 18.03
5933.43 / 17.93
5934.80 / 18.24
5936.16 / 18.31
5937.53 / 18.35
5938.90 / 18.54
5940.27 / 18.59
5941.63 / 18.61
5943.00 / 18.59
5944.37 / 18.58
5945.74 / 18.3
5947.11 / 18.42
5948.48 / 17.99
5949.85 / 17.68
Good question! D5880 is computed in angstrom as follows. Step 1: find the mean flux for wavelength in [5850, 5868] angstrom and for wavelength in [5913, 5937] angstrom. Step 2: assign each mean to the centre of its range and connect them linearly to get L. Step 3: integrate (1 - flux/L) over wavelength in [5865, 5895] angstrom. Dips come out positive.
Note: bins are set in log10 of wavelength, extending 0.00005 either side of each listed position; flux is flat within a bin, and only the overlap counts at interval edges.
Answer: 0.9 angstrom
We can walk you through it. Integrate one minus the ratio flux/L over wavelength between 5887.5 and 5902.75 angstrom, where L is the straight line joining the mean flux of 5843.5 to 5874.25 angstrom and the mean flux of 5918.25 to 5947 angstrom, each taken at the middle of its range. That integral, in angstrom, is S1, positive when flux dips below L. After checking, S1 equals 1.7 angstrom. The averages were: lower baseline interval 18.4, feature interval 16.2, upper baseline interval 18.2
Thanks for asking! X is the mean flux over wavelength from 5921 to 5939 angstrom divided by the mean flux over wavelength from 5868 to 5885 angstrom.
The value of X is 1.0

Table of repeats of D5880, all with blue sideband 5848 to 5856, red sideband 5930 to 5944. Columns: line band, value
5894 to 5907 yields 0.9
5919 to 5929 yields 0.1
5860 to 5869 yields -0.2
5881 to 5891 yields 0.7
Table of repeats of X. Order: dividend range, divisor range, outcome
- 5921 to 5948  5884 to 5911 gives 1.07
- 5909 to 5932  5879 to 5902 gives 1.06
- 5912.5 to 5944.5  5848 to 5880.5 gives 0.97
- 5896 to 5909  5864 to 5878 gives 0.93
